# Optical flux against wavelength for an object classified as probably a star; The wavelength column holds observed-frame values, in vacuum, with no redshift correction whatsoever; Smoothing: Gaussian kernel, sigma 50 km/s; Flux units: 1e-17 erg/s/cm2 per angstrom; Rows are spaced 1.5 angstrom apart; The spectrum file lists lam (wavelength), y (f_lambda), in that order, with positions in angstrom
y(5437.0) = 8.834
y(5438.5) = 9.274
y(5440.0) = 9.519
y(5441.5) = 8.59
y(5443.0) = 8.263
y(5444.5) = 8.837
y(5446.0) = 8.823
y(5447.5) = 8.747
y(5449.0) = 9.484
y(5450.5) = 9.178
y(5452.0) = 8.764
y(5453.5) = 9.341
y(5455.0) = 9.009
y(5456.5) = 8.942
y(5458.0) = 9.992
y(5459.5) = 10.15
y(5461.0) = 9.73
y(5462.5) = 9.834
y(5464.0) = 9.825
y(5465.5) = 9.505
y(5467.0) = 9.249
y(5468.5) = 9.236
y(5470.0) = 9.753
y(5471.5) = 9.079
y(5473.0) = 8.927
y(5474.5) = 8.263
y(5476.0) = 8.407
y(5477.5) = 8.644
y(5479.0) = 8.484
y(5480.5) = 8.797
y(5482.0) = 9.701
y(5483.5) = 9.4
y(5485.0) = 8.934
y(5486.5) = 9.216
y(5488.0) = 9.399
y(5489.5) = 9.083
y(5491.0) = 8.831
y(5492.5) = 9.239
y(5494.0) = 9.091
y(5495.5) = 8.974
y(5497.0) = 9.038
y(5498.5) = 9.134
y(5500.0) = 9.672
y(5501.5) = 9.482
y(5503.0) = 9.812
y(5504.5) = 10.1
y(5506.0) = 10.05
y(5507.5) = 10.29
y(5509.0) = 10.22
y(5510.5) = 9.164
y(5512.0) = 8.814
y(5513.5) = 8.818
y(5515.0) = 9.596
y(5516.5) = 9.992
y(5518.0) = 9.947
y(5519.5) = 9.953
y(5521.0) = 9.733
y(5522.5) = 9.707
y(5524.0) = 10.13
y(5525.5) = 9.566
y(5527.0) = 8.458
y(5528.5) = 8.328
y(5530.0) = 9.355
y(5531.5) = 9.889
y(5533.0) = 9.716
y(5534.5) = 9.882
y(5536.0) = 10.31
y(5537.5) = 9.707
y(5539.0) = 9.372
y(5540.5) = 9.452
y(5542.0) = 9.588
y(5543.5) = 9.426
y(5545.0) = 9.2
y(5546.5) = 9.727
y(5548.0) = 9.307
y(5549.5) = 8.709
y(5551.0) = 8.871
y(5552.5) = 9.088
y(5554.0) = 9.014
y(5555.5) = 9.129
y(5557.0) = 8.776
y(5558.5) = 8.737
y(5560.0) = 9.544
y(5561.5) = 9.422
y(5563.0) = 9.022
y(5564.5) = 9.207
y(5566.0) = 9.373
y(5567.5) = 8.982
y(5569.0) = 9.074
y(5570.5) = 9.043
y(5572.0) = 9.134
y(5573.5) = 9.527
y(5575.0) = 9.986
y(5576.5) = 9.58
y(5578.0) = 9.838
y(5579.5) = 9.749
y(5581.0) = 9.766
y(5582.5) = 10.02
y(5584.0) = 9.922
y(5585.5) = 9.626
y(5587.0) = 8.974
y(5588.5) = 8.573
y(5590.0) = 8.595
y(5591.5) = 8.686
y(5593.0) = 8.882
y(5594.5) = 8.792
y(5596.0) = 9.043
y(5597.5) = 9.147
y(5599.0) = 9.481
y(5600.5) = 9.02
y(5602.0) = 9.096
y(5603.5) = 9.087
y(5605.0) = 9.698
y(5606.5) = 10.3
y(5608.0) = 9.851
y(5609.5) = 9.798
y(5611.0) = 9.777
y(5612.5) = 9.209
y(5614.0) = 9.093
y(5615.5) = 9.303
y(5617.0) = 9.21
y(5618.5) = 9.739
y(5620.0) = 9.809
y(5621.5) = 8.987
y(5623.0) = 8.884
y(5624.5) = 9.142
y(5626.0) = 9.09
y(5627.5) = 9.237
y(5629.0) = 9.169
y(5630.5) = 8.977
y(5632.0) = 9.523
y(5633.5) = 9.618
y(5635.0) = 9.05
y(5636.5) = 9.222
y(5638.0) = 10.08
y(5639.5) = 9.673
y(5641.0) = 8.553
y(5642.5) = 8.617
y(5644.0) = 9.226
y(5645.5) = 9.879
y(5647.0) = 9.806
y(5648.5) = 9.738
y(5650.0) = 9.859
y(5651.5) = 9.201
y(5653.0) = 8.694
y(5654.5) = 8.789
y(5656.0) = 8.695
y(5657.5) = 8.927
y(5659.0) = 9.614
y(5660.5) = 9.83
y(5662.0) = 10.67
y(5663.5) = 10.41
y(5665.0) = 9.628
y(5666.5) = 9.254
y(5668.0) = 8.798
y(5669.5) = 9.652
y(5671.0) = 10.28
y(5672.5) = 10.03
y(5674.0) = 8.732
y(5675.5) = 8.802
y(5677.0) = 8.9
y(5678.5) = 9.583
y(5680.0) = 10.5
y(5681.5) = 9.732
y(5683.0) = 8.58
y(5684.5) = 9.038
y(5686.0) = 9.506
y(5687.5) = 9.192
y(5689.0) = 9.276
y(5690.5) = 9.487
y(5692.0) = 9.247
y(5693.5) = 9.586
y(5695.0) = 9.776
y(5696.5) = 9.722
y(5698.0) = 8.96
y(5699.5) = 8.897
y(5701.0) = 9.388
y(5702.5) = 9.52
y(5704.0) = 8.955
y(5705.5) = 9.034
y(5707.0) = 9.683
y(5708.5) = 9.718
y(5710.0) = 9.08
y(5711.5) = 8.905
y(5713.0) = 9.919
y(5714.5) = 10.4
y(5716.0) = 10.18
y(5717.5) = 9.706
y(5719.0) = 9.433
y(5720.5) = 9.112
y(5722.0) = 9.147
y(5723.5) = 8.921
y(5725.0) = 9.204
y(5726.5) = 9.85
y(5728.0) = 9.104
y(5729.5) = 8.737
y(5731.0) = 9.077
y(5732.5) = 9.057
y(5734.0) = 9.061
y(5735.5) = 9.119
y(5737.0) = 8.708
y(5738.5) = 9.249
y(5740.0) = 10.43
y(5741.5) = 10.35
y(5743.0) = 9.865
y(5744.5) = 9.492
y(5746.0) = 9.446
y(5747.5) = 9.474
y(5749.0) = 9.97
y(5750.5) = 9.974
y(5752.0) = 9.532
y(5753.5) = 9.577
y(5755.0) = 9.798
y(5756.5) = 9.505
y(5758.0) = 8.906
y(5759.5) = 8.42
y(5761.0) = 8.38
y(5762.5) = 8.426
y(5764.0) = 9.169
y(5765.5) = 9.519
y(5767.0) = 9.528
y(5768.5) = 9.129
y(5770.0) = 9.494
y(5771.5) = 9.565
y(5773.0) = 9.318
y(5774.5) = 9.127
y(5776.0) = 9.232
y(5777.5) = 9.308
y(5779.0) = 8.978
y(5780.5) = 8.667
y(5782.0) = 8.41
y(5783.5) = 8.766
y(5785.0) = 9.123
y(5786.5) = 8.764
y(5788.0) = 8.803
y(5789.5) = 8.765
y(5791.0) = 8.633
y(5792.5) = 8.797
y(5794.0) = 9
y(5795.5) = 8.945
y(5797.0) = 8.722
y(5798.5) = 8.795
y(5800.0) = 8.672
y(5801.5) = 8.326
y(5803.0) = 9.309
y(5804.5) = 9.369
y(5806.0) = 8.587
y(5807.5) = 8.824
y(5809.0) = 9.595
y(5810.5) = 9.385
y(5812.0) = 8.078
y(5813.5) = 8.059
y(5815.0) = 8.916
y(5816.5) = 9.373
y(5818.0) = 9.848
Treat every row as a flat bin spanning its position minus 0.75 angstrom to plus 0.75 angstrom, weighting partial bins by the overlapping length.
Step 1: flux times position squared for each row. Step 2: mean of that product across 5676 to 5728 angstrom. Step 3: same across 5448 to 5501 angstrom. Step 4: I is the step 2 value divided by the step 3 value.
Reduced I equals 1.11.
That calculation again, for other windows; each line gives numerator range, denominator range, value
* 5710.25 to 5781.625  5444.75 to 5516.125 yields 1.11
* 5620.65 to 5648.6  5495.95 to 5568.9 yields 1.02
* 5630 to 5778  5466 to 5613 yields 1.07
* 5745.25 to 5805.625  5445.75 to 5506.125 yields 1.09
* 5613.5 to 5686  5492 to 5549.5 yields 1.03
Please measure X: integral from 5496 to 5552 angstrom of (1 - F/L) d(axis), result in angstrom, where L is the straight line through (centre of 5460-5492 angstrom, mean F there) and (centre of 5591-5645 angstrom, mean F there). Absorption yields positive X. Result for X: -1.9 angstrom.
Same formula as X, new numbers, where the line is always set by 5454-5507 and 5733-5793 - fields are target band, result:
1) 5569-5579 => -0.2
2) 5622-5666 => -0.6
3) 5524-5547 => -0.5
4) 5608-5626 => -0.2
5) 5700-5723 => -0.6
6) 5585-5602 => 0.5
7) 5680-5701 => -0.3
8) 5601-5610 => -0.3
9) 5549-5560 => 0.4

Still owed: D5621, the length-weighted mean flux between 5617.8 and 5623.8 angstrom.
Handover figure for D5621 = 9.35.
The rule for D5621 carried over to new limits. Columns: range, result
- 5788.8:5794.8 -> 8.8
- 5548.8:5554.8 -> 8.92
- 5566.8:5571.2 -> 9.03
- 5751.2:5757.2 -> 9.61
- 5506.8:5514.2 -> 9.46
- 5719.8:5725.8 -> 9.1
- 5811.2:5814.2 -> 8.09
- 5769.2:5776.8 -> 9.35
